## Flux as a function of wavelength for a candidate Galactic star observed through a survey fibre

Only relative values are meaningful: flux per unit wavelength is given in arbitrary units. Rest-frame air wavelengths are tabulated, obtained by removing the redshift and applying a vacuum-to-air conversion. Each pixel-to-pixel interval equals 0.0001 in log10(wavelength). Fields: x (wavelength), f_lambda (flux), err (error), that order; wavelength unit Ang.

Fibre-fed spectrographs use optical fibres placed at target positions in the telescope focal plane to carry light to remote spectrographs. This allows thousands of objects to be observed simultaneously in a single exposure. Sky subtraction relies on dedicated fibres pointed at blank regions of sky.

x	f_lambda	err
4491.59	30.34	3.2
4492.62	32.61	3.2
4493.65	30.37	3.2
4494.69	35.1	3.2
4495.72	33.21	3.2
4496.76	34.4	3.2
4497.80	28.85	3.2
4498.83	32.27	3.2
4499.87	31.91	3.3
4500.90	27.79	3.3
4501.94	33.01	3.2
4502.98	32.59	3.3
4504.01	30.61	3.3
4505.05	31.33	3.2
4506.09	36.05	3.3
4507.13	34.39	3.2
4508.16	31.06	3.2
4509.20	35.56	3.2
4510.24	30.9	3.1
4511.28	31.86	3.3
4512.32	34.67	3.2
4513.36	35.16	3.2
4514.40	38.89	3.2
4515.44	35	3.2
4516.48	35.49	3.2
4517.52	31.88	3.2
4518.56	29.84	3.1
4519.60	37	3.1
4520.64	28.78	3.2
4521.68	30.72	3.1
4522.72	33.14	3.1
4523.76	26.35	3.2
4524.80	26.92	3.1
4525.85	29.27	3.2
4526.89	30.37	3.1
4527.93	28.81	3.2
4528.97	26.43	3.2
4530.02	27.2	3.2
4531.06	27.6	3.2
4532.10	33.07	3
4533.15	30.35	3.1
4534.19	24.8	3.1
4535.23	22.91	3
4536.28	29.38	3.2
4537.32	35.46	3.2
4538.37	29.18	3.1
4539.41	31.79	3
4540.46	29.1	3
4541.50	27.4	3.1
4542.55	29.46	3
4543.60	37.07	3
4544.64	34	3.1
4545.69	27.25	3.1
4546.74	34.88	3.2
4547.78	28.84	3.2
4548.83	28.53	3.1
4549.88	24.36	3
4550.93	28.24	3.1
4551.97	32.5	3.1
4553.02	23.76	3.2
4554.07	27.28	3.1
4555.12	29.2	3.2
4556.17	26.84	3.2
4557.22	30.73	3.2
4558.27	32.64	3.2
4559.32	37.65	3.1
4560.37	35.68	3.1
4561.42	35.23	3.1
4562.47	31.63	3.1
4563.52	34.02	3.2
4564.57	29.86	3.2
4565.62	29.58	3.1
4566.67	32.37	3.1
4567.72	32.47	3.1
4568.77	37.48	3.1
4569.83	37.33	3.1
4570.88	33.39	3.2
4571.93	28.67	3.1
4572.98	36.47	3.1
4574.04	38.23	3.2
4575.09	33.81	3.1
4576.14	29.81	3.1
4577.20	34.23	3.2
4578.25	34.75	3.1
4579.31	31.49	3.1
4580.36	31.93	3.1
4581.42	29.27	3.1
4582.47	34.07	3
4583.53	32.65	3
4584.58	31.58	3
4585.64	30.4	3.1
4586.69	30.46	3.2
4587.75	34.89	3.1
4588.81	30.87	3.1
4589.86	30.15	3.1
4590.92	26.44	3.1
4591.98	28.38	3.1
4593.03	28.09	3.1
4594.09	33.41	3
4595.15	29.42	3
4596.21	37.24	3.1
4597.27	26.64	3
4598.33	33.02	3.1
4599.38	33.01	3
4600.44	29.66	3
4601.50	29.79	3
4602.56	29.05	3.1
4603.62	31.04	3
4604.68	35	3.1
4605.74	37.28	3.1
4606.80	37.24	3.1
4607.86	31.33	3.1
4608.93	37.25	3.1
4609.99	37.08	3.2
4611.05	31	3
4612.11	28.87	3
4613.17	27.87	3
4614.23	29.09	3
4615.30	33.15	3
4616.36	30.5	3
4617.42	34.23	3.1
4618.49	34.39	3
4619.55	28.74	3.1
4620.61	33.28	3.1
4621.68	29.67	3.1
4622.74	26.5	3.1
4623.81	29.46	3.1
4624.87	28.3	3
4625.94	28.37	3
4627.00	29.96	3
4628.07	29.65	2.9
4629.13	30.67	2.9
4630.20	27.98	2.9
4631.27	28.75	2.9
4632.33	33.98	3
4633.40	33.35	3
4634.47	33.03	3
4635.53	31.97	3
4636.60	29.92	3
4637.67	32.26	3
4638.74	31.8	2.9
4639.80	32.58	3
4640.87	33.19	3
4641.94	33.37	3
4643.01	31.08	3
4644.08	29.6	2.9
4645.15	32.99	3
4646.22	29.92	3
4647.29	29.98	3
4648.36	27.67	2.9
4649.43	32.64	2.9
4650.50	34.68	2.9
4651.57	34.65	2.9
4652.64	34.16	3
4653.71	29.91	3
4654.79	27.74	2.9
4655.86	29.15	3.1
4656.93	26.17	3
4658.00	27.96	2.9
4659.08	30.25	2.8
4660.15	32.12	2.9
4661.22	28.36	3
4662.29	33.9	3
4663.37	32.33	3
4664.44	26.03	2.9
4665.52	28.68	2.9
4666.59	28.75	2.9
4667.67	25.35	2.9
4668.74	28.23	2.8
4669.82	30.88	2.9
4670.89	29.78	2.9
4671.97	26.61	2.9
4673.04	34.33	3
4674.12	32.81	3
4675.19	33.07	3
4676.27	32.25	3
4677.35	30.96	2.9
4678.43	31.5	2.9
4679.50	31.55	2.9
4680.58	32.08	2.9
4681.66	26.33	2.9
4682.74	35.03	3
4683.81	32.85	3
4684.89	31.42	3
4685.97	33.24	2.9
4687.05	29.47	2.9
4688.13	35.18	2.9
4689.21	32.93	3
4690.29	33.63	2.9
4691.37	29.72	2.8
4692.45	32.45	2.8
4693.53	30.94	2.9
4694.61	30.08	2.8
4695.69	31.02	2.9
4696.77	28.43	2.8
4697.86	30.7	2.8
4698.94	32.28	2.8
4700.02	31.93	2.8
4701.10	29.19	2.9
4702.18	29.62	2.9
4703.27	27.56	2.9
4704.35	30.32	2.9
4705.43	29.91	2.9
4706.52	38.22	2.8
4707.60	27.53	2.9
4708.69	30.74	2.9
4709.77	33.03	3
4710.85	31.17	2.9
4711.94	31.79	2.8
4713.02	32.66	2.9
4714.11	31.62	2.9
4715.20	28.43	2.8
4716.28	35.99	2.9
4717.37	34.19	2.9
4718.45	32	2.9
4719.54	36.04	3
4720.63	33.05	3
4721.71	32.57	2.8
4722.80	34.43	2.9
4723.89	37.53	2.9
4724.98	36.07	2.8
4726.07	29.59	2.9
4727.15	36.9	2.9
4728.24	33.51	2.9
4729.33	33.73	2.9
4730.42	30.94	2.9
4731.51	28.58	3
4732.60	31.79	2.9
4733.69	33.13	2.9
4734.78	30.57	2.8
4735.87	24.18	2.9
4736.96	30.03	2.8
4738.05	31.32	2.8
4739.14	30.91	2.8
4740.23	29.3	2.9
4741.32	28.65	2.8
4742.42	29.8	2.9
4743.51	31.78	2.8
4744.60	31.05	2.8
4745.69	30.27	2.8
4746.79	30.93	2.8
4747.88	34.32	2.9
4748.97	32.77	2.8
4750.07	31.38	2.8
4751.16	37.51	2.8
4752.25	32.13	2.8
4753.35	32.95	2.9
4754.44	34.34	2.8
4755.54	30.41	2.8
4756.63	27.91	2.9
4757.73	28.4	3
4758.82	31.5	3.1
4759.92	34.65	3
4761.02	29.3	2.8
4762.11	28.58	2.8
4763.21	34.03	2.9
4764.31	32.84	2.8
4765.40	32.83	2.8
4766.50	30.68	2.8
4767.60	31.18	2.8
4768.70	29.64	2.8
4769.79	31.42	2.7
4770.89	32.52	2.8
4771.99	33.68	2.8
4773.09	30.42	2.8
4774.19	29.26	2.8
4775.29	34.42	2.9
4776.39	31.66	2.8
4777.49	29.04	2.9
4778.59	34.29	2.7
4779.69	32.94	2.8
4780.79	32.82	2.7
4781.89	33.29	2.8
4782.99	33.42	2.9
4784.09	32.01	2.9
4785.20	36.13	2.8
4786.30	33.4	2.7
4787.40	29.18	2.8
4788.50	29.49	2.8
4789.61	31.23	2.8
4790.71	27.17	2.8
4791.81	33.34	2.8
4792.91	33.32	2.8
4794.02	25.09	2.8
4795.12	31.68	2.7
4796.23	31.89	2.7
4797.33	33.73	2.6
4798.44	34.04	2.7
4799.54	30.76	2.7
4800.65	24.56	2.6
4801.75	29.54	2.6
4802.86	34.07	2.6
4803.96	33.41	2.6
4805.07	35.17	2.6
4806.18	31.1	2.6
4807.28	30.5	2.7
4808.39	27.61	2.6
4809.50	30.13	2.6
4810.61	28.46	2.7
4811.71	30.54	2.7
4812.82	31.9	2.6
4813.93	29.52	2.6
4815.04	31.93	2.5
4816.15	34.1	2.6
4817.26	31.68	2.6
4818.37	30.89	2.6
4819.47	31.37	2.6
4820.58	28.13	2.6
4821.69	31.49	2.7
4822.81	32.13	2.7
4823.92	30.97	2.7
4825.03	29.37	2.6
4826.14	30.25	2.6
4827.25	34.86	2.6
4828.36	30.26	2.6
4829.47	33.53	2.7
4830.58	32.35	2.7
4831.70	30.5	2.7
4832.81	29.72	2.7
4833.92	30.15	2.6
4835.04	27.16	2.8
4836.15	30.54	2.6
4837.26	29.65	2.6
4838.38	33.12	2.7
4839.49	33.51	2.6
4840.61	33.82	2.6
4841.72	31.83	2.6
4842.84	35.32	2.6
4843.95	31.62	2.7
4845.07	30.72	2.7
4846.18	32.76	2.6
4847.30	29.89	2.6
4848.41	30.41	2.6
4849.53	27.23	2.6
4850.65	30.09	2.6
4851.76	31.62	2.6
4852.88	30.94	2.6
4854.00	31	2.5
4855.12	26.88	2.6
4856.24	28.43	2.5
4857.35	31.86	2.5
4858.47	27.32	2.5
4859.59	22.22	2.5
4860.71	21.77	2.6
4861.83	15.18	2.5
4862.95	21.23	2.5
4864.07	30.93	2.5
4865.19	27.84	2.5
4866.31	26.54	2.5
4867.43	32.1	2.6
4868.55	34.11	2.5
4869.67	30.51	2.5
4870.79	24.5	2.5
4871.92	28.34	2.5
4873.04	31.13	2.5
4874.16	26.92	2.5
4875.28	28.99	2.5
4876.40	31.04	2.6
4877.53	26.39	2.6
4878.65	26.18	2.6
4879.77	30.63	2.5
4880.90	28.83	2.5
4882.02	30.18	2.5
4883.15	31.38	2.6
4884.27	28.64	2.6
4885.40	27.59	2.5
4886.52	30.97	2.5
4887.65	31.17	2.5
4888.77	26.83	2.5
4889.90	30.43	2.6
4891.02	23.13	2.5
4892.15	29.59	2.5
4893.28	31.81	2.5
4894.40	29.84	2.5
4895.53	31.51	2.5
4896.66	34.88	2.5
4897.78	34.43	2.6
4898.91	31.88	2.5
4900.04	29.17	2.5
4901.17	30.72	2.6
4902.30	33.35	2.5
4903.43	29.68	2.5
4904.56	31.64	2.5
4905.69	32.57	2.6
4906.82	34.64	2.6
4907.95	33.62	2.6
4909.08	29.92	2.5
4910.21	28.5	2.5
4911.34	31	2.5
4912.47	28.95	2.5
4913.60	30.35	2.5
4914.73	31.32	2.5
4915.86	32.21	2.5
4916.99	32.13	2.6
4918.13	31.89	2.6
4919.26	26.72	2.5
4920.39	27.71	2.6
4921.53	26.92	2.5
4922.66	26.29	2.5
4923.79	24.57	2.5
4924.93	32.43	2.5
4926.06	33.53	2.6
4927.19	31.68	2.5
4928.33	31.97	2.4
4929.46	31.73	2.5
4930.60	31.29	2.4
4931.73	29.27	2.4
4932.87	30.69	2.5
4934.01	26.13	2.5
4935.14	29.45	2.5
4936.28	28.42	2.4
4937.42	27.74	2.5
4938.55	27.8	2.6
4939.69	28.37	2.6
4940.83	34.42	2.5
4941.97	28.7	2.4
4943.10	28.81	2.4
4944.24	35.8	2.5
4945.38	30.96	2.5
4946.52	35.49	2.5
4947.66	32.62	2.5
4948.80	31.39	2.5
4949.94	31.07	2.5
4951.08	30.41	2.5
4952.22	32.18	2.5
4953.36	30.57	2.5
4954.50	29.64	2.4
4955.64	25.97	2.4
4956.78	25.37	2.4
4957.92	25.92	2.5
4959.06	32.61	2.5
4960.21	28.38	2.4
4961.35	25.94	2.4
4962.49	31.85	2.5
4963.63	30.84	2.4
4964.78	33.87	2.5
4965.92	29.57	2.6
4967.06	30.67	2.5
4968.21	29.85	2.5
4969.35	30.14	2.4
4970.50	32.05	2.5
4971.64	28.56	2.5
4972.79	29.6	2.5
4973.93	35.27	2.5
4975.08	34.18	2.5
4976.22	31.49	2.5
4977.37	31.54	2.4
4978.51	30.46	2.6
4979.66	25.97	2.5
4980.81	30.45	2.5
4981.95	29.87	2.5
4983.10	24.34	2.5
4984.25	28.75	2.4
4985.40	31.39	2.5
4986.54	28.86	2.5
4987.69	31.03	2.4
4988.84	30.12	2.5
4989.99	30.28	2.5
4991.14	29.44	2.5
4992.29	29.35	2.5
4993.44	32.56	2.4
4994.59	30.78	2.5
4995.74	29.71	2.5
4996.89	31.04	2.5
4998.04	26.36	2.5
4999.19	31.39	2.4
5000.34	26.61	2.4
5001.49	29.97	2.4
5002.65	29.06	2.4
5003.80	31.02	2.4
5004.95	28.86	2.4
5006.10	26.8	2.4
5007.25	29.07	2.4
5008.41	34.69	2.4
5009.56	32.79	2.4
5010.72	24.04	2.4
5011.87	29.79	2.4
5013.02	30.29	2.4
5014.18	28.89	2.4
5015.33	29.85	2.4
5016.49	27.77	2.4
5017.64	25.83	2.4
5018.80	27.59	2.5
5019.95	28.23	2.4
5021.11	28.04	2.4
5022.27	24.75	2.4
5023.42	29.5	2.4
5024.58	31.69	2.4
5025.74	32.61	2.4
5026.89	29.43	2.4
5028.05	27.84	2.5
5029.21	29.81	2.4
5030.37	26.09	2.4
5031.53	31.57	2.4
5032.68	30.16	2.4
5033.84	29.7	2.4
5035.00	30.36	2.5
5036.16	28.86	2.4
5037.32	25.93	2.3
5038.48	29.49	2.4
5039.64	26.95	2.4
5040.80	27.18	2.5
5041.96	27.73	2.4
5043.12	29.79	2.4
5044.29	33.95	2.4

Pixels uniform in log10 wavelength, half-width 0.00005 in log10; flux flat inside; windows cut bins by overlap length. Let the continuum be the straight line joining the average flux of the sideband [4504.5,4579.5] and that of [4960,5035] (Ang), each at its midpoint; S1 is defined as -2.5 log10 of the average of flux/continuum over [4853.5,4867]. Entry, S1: 0.16 mag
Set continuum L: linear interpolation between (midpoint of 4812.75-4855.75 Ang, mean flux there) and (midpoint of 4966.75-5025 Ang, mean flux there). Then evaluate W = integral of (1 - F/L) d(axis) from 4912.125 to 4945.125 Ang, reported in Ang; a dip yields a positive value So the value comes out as 0.3 Ang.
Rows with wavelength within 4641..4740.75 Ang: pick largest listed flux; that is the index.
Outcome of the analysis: 38.22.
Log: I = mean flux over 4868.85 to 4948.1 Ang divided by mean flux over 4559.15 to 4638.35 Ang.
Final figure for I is 0.9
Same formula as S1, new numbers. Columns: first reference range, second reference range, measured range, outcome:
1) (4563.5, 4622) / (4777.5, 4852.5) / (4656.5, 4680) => 0.06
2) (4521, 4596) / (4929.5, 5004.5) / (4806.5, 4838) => -0.01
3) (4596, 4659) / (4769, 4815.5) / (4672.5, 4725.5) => -0.02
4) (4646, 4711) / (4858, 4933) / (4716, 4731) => -0.12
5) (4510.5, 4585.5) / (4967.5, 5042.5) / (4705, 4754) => -0.05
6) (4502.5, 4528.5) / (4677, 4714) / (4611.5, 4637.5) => 0.04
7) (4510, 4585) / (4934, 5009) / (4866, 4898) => 0.03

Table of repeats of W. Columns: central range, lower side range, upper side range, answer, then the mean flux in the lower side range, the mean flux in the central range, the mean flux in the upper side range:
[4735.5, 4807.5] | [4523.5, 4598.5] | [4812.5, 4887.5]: -3.33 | 30.9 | 31.5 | 29.8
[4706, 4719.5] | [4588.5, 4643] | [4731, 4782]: -0.45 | 31.3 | 32.4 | 31.4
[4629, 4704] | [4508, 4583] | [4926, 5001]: 0.30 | 31.4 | 30.9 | 30.2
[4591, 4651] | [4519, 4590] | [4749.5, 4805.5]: -0.18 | 31.1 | 31.4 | 31.7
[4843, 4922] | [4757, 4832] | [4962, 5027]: 3.03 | 31.4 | 29.5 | 29.8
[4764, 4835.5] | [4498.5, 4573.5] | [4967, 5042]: -2.50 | 31.3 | 31.3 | 29.5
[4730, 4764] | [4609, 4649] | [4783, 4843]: 0.07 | 31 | 31.1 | 31.2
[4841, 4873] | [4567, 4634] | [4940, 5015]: 2.00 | 31.8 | 28.8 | 30.1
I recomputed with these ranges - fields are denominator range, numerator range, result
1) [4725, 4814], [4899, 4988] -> 0.96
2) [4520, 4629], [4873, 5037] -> 0.96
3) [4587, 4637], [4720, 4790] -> 1.02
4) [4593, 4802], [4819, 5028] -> 0.95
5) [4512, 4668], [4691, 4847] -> 1.01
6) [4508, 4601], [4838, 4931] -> 0.95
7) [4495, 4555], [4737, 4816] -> 1.02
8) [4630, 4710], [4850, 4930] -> 0.95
